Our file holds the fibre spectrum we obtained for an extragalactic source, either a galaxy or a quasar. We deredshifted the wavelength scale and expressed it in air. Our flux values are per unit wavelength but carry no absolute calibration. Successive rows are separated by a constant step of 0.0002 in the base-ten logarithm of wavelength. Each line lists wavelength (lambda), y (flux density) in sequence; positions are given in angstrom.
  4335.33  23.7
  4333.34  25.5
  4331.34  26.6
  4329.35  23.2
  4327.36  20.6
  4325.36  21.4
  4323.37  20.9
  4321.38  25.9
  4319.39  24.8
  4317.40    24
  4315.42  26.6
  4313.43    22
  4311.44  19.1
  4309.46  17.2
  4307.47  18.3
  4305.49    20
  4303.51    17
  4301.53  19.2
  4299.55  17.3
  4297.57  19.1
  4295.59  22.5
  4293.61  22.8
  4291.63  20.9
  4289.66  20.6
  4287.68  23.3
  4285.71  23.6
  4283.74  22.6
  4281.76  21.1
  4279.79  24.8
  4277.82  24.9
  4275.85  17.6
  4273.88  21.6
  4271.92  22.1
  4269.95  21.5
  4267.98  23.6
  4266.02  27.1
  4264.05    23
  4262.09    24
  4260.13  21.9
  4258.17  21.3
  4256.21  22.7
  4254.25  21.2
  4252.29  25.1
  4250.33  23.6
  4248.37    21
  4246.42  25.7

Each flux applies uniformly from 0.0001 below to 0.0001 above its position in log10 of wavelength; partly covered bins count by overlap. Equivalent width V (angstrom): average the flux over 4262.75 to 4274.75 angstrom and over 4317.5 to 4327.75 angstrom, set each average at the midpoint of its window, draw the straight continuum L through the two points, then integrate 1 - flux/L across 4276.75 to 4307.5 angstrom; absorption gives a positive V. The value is 2.5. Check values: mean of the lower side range 23.2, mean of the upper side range 22.9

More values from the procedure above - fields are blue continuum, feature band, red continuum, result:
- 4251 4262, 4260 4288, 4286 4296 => -0.6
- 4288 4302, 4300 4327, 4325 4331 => 0.5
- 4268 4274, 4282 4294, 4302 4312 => -1.1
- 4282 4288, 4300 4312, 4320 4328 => 2.2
